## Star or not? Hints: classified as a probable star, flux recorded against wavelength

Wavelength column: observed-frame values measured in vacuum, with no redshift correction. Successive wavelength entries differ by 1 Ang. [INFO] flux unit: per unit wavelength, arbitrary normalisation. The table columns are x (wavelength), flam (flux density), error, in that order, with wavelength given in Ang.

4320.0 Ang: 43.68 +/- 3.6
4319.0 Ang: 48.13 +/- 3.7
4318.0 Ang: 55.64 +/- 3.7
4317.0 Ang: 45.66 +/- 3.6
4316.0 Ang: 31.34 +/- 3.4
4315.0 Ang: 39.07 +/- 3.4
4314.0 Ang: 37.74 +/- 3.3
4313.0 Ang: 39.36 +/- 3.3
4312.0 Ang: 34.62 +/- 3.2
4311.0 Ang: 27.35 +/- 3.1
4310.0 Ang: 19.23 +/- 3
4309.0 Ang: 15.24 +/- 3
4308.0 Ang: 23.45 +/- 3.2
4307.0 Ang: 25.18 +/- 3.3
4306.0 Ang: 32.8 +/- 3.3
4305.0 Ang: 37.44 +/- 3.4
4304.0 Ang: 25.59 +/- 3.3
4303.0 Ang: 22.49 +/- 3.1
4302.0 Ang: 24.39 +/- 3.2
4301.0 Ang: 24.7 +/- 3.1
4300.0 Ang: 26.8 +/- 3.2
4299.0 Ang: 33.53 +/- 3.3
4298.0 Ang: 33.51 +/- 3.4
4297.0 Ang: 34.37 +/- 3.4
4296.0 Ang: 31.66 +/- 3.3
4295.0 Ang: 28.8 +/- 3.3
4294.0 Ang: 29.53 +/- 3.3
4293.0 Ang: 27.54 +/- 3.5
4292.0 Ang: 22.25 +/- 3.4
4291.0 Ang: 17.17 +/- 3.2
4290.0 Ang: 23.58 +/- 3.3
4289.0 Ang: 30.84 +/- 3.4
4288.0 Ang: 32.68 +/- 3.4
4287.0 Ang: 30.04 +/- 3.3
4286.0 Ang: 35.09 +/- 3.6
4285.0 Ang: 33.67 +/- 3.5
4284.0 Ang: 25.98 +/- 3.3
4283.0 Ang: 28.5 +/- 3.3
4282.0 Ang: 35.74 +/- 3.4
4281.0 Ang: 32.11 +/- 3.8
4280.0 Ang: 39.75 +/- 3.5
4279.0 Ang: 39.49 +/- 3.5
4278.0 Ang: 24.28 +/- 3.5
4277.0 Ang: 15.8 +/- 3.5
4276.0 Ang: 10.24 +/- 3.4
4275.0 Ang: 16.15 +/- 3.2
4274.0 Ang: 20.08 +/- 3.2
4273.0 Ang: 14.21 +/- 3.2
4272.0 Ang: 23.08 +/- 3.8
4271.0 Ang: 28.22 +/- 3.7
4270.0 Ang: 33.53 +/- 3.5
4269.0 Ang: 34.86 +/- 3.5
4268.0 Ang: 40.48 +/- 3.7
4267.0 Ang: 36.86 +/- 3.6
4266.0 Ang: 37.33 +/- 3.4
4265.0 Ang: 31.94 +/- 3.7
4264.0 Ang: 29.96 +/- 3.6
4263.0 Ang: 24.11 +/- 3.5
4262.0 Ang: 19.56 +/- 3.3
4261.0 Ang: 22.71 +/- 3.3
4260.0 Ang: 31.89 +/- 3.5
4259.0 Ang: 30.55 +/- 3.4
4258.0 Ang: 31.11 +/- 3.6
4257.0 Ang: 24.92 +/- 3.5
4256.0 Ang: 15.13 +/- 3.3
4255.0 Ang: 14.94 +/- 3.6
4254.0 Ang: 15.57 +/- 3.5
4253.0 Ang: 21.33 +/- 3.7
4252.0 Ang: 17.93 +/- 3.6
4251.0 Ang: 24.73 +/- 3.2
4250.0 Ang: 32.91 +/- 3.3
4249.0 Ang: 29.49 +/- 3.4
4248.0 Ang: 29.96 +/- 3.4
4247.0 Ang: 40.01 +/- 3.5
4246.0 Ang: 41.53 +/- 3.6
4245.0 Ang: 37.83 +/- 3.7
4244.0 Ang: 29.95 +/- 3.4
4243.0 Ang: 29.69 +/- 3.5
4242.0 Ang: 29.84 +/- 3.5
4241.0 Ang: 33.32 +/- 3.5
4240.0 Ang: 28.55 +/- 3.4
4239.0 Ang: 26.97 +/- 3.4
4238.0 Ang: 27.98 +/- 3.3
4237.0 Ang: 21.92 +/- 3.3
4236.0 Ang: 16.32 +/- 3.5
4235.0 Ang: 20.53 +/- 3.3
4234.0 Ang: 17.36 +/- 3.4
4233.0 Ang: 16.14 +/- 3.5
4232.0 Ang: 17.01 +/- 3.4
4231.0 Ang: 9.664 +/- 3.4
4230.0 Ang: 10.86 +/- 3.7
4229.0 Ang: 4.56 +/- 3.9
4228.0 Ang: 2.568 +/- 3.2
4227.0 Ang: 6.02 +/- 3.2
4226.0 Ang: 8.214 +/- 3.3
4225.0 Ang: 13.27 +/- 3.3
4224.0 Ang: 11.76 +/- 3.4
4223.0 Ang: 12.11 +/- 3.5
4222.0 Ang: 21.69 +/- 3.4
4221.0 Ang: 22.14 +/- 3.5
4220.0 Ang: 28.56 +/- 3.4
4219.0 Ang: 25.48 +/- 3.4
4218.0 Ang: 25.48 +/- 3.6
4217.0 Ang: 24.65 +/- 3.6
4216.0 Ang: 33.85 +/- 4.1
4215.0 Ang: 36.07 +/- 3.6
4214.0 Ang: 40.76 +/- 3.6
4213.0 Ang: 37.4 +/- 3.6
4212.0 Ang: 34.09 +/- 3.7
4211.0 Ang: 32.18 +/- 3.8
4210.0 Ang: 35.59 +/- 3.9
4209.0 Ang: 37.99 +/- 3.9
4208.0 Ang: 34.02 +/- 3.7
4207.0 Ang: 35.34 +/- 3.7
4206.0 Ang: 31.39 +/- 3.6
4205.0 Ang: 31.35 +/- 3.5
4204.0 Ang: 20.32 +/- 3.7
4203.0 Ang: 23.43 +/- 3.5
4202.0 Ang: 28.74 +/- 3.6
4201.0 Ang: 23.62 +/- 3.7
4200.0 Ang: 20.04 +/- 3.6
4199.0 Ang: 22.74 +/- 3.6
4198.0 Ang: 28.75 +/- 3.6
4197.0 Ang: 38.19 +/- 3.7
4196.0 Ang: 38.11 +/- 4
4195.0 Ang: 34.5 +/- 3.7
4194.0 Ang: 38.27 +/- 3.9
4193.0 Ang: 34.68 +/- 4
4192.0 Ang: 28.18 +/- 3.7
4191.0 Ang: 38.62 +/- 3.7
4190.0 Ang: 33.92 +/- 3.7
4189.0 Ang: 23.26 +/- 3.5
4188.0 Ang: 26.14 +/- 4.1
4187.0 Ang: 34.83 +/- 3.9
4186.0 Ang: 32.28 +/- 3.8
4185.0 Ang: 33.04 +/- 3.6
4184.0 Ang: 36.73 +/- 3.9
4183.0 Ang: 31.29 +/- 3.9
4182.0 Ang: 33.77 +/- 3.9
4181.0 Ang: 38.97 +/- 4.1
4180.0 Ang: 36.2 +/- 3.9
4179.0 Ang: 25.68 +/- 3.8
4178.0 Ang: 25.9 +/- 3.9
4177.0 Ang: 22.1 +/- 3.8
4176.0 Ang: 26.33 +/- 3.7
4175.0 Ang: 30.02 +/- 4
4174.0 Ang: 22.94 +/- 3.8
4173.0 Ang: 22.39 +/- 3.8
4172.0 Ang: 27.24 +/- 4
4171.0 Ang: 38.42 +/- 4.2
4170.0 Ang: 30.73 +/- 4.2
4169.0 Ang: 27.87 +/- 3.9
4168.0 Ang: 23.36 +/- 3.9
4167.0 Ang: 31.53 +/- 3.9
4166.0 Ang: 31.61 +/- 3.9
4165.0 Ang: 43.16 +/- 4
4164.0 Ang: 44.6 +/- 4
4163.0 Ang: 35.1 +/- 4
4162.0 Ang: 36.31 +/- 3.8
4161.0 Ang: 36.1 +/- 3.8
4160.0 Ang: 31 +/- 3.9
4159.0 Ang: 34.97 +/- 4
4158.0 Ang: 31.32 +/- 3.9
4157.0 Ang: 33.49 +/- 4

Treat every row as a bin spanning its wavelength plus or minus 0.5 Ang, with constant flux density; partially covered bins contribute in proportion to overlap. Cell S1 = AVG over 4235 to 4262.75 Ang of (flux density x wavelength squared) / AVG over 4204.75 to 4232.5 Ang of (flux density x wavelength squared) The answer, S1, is 1.2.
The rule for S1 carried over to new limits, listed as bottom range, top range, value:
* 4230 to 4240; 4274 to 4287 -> 1.47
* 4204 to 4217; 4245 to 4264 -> 0.79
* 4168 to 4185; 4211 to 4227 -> 0.85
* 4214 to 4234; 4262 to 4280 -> 1.55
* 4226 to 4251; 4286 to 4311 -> 1.22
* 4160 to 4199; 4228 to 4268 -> 0.81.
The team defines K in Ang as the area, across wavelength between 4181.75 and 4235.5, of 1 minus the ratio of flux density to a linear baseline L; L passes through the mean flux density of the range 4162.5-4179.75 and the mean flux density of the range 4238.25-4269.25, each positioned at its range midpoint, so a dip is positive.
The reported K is 5.9 Ang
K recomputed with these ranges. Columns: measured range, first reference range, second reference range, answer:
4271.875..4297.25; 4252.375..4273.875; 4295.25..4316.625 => 1.0 Ang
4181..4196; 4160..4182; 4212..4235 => -3.2 Ang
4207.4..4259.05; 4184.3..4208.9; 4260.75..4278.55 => 7.0 Ang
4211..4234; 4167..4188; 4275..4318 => 7.3 Ang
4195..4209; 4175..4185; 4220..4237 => -3.9 Ang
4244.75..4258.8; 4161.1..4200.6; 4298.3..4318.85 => 2.1 Ang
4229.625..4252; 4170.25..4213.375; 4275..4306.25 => 2.8 Ang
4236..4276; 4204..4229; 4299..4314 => -1.5 Ang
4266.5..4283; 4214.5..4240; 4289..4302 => -1.9 Ang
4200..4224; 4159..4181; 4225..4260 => -2.4 Ang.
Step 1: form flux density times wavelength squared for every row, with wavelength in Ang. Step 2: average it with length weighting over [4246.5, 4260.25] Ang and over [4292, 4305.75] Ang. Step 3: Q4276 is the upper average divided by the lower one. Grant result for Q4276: 1.2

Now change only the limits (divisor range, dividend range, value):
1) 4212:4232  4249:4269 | 1.36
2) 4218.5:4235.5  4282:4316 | 2.06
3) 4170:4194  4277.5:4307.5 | 1.02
